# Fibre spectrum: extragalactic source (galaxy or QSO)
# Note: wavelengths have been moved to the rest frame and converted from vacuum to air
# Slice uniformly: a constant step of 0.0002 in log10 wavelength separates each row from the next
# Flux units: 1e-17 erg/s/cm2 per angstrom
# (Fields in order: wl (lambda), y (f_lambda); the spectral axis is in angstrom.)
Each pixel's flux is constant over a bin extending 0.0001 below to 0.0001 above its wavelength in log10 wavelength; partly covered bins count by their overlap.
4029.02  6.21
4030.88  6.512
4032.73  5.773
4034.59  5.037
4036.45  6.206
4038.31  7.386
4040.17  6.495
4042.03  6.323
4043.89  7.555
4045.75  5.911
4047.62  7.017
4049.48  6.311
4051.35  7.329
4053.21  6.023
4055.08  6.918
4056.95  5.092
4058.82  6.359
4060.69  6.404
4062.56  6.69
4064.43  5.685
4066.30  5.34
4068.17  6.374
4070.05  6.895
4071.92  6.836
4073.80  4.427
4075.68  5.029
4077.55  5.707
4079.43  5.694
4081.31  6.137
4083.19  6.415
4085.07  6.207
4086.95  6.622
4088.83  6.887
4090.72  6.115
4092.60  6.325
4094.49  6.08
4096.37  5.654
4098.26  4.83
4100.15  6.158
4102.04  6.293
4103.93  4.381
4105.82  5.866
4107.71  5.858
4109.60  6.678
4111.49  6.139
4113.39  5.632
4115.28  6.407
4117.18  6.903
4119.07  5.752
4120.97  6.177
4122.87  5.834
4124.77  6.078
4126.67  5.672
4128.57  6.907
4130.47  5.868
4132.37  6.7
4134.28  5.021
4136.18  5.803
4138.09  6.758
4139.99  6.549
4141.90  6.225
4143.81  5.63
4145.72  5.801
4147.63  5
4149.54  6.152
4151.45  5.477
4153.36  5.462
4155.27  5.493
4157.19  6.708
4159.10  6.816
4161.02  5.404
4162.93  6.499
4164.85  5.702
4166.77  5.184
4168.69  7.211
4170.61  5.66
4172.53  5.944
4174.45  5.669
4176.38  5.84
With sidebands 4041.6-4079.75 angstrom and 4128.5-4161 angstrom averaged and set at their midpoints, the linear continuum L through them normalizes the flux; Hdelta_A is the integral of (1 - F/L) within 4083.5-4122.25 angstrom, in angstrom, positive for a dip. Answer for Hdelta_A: 0.2 angstrom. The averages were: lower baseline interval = 6.19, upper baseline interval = 5.98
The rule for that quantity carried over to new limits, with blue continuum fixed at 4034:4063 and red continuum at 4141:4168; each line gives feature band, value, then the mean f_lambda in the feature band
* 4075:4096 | 0.42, 6.11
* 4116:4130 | -0.37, 6.18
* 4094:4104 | 0.83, 5.65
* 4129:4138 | -0.05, 5.99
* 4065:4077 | 0.98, 5.81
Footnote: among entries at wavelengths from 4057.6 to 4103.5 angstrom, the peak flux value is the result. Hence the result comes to 6.895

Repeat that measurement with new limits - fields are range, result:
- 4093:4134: 6.907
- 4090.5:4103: 6.325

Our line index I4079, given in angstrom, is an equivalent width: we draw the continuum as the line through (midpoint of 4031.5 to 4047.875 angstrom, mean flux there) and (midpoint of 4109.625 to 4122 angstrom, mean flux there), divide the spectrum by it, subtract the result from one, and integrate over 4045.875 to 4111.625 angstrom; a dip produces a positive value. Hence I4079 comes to 2.29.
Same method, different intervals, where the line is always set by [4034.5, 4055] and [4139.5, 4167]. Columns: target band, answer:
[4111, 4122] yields -0.1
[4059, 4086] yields 1.7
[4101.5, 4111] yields 0.6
